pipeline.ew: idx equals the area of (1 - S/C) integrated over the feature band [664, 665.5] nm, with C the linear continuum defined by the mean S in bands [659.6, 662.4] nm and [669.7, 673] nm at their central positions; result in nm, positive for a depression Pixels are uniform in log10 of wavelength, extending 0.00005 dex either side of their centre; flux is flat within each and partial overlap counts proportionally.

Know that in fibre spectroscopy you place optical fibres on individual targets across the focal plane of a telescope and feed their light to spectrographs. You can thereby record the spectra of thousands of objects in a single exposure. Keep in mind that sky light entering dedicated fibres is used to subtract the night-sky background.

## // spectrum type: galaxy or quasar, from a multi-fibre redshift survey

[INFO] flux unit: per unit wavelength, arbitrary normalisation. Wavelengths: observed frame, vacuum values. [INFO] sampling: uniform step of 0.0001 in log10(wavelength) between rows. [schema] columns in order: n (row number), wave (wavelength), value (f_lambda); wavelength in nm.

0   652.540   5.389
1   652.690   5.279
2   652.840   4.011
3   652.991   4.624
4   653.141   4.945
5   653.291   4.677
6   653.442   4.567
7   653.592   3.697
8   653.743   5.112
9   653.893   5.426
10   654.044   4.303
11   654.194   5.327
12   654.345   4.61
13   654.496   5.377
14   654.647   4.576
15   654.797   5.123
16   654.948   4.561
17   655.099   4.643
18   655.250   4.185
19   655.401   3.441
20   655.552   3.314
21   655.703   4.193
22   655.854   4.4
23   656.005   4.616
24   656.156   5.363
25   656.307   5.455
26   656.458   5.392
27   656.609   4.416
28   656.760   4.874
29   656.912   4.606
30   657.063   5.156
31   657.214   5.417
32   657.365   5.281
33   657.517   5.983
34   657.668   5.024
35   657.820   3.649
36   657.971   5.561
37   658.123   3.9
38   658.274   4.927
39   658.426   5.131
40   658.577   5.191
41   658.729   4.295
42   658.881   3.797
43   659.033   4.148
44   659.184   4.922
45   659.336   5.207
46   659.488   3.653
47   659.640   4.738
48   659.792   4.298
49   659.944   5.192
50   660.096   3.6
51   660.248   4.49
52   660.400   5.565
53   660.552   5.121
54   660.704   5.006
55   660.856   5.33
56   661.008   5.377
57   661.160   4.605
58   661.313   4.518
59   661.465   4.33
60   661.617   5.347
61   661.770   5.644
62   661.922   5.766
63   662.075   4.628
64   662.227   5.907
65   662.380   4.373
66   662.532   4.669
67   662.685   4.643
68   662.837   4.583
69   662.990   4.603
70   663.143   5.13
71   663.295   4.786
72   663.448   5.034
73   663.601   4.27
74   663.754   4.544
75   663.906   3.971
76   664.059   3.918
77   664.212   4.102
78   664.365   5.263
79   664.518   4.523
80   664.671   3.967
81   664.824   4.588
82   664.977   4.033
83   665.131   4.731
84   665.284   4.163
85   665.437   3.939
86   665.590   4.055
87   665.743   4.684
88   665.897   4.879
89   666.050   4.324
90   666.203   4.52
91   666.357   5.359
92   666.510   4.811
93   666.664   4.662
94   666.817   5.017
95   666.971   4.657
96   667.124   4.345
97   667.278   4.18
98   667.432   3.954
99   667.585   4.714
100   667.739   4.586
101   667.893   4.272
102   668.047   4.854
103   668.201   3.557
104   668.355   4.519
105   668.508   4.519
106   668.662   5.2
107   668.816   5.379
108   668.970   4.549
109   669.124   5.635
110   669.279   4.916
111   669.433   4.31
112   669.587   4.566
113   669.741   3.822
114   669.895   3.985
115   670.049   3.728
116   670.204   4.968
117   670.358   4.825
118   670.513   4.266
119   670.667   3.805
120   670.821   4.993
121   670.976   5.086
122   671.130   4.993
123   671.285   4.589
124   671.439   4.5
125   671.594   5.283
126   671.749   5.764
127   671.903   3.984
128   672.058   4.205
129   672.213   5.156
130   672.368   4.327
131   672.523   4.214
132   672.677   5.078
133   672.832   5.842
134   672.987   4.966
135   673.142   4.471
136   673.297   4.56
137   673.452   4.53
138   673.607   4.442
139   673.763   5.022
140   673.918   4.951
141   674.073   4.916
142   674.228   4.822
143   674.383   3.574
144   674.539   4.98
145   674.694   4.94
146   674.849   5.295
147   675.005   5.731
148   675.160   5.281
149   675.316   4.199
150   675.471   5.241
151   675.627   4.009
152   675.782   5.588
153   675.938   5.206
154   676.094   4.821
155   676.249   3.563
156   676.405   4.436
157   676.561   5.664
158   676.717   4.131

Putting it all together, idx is 0.16 nm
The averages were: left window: 4.95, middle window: 4.33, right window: 4.66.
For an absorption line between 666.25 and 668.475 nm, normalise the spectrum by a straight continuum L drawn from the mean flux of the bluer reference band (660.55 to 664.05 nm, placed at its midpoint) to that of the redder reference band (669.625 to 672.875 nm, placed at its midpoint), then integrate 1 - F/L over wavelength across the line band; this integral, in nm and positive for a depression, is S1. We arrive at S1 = 0.09 nm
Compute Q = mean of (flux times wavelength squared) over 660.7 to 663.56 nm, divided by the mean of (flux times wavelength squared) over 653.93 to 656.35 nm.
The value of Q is 1.10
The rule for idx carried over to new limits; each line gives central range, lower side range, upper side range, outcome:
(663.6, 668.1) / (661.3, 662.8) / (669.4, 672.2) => 0.32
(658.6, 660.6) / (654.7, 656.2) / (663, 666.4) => -0.06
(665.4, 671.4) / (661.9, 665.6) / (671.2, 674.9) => 0.12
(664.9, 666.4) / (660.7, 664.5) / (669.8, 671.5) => 0.08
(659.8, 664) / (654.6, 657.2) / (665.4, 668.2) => -0.25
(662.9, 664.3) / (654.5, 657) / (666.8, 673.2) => 0.04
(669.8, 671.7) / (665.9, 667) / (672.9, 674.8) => 0.05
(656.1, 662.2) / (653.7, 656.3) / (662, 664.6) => -0.31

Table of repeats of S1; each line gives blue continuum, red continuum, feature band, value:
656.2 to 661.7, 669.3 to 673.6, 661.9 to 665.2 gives 0.09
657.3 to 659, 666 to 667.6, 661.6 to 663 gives -0.10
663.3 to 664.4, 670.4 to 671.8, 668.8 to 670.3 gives 0.05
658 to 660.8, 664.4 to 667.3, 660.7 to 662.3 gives -0.19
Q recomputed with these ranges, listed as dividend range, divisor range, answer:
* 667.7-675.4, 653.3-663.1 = 1.03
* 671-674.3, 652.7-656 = 1.12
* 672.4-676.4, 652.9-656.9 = 1.09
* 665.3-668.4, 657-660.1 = 0.97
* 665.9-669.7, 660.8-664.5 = 0.98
